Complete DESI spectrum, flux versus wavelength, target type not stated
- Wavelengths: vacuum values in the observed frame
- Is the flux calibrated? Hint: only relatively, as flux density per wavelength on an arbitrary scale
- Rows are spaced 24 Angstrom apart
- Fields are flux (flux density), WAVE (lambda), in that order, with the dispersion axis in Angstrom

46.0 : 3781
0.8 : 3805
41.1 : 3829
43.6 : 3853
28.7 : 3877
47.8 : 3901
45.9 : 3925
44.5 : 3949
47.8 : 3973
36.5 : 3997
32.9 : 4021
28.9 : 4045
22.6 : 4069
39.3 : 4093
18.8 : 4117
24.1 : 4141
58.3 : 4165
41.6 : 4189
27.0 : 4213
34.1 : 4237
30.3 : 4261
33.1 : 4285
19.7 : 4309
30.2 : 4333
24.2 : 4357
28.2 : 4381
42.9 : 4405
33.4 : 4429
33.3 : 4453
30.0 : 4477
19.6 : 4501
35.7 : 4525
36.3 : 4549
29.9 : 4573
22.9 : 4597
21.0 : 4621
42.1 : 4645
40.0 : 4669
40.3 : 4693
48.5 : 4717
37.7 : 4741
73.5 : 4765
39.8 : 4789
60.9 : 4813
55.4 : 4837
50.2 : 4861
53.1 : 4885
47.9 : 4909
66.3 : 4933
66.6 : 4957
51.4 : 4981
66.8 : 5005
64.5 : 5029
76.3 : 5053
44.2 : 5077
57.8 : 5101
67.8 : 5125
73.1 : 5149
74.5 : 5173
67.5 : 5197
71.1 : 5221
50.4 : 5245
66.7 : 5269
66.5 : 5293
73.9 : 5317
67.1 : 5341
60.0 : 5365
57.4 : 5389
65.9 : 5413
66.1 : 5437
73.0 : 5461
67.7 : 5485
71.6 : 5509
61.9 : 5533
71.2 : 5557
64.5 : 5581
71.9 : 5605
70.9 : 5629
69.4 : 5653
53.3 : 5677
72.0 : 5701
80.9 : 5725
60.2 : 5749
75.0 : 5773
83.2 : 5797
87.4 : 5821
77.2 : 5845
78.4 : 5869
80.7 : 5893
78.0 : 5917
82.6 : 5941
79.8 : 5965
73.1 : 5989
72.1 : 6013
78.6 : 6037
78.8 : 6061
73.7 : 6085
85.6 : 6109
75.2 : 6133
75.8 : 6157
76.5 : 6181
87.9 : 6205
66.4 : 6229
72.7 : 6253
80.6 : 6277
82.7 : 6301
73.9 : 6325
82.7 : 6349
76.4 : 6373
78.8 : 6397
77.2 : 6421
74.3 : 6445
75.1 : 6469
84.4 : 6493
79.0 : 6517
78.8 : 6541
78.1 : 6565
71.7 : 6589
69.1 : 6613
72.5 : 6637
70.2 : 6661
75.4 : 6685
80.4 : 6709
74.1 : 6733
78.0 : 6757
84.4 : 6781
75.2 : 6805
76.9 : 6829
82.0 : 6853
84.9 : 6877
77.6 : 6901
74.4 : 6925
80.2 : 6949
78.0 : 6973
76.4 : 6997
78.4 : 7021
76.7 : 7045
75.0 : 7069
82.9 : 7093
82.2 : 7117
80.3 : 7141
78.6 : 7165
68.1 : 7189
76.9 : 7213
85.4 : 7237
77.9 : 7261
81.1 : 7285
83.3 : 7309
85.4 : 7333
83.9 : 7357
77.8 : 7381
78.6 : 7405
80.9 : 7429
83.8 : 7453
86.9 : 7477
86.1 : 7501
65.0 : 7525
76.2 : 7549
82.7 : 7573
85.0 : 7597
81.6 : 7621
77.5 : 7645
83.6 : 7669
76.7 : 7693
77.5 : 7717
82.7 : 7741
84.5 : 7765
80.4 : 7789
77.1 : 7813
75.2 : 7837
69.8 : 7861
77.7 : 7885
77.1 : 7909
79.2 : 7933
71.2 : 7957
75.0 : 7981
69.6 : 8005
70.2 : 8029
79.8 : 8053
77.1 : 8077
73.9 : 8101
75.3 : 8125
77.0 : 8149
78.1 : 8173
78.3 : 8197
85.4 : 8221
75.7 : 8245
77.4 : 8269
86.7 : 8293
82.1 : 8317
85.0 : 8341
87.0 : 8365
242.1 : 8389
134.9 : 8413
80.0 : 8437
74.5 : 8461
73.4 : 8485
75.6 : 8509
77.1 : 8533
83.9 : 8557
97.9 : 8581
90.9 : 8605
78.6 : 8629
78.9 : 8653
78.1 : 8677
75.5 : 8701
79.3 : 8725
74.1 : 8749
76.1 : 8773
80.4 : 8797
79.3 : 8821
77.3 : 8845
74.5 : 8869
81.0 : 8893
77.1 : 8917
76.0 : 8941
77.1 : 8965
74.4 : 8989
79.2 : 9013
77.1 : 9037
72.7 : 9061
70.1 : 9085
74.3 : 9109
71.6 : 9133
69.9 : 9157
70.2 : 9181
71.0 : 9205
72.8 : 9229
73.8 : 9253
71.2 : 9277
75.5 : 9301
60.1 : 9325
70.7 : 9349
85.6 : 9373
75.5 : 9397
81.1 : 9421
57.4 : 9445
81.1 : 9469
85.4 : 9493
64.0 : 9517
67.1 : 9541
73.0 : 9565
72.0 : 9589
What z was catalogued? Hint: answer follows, 0.28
